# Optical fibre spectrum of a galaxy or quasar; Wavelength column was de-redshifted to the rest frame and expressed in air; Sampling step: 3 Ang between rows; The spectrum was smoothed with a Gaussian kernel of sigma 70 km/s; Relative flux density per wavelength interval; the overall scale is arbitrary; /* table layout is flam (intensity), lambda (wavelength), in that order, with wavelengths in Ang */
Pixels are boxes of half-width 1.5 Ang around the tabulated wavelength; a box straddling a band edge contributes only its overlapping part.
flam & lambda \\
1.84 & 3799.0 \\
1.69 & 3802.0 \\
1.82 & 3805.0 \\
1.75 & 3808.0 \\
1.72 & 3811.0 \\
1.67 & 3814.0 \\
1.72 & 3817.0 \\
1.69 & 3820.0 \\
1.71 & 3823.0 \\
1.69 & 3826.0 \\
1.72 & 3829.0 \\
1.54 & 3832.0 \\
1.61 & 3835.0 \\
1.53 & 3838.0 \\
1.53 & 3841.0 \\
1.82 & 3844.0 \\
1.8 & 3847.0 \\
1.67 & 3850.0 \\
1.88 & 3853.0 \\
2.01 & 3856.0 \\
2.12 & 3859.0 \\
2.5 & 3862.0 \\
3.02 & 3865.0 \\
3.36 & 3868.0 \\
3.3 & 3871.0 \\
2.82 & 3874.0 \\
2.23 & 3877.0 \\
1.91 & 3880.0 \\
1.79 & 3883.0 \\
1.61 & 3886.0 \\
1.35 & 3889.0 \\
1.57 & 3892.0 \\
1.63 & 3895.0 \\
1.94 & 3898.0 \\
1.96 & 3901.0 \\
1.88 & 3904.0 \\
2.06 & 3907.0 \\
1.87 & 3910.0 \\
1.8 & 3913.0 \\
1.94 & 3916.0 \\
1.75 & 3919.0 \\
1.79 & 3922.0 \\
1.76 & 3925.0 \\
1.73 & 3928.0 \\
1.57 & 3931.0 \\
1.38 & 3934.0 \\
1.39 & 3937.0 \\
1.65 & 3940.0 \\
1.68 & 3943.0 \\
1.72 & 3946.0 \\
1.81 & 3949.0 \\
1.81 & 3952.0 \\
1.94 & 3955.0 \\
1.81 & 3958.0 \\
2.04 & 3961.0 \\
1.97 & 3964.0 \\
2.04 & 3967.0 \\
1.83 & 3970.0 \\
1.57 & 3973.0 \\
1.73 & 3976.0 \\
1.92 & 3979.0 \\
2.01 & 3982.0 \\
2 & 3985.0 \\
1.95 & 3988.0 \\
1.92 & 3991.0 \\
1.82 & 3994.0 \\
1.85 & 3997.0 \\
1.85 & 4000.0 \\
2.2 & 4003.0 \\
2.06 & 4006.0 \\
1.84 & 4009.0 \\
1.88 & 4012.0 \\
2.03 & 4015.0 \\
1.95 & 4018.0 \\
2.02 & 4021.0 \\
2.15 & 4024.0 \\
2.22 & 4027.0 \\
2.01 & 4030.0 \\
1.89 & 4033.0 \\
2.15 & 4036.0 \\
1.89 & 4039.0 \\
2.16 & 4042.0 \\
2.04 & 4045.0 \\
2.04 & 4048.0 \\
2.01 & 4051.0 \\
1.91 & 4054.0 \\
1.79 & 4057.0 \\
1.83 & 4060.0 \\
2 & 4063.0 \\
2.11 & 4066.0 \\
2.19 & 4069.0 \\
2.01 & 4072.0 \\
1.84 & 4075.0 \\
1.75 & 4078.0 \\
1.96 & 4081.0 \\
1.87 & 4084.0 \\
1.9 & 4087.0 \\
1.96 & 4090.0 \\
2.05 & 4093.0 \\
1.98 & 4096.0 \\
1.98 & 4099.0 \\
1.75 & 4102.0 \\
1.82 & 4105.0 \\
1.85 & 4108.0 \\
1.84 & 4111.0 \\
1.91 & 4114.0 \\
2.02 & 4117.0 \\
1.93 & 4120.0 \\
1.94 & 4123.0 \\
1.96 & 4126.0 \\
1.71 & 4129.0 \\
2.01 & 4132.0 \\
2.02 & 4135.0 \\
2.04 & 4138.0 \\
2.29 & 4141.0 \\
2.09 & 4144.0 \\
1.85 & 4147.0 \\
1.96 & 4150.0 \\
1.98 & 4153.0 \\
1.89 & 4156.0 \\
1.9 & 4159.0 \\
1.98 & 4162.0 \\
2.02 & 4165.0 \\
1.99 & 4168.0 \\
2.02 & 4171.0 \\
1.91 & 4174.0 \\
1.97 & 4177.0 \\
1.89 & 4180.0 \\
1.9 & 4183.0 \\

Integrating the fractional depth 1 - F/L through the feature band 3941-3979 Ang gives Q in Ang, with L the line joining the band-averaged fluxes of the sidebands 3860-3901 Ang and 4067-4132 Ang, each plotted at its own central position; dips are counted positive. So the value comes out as 5.1 Ang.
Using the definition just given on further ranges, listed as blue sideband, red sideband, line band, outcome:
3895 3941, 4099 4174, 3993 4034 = -3.2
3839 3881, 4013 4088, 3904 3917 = 1.7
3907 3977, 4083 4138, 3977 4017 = -2.8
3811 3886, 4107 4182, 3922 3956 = 5.4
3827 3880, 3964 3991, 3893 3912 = 1.5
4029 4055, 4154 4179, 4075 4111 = 1.8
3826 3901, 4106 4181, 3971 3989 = 1.1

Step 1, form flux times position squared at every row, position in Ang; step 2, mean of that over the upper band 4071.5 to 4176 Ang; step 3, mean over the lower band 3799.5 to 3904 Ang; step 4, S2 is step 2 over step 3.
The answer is 1.15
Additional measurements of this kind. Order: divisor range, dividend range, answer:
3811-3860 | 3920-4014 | 1.13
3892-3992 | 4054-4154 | 1.16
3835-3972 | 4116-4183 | 1.16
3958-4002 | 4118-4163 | 1.13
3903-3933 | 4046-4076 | 1.18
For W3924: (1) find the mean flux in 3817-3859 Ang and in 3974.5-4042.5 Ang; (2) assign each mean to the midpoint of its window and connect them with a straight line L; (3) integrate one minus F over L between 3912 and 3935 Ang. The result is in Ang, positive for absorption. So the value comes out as 1.60 Ang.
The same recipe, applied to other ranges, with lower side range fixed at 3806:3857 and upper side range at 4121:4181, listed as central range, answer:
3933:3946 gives 1.8 Ang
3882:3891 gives 0.9 Ang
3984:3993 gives -0.5 Ang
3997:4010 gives -0.9 Ang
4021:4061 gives -2.8 Ang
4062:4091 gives -0.7 Ang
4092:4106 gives 0.1 Ang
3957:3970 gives -1.0 Ang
